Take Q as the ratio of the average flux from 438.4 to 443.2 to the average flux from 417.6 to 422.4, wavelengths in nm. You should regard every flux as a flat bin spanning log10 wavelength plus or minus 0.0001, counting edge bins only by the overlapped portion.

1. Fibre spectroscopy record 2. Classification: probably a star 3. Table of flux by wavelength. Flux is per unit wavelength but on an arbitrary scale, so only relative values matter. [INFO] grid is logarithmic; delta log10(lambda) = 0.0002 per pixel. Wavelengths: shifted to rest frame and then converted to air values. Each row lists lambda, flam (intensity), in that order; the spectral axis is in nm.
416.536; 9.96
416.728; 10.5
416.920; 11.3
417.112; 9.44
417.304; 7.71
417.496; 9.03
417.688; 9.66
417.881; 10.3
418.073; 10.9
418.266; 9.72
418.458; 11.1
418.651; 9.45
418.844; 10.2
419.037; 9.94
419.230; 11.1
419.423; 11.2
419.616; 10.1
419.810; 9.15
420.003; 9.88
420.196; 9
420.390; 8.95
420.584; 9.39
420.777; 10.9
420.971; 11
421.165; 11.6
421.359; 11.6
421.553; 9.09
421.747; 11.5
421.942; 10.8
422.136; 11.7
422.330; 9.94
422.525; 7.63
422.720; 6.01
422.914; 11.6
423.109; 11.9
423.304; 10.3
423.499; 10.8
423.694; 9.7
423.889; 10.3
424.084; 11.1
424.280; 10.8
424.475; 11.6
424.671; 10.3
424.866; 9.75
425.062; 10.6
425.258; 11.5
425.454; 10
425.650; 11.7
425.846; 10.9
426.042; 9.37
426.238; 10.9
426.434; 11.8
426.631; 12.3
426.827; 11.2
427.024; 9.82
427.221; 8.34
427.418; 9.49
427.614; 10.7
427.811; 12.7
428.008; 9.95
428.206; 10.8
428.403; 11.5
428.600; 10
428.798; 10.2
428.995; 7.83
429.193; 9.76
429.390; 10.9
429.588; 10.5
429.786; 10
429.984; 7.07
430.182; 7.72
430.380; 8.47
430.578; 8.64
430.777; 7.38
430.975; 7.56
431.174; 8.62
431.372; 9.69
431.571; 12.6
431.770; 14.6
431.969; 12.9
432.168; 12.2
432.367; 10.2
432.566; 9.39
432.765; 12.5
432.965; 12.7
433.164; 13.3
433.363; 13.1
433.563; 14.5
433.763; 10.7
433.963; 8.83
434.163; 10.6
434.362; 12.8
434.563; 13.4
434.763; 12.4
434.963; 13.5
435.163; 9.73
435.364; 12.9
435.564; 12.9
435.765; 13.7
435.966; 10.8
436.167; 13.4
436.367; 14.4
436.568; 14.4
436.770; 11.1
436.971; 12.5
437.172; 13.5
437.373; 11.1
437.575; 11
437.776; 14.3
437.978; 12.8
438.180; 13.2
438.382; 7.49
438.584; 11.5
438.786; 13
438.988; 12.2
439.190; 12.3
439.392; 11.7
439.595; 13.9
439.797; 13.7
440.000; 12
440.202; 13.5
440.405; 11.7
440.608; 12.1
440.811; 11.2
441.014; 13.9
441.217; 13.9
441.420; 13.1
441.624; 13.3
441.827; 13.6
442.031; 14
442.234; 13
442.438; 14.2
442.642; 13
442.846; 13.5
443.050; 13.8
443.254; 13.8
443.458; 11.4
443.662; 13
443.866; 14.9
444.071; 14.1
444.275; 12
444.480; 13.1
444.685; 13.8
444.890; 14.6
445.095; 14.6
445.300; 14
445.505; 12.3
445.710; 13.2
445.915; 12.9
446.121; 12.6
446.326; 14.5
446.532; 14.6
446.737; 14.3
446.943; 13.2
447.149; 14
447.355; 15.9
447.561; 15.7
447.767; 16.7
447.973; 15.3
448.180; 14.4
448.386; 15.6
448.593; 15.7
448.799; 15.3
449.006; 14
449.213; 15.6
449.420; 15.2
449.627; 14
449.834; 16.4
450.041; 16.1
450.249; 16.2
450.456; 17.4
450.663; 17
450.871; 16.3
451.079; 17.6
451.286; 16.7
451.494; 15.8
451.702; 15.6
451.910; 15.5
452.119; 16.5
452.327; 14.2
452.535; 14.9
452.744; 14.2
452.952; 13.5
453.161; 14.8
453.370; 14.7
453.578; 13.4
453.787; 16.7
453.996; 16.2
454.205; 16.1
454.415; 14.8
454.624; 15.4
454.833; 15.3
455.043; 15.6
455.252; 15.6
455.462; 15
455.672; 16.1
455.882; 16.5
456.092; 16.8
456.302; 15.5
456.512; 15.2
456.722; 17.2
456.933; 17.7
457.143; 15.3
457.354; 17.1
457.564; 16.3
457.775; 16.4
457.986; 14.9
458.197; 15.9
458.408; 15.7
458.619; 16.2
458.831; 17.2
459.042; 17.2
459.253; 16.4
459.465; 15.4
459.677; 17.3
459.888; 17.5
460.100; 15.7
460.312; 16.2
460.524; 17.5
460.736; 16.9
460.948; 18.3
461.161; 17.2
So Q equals 1.25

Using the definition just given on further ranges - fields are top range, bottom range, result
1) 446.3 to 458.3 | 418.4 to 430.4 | 1.52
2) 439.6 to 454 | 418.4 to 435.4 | 1.36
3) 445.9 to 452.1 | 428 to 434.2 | 1.47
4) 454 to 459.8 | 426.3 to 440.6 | 1.41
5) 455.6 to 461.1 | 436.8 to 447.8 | 1.25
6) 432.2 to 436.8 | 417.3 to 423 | 1.22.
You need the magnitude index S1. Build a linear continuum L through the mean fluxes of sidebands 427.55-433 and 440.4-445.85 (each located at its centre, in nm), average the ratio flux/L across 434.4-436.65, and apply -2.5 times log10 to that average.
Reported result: -0.12 mag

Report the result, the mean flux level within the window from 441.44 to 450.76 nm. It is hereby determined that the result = 14.3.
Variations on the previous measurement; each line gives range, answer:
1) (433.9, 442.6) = 12.5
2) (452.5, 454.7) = 15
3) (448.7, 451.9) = 15.9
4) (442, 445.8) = 13.5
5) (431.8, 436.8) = 12.3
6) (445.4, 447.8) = 14.1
